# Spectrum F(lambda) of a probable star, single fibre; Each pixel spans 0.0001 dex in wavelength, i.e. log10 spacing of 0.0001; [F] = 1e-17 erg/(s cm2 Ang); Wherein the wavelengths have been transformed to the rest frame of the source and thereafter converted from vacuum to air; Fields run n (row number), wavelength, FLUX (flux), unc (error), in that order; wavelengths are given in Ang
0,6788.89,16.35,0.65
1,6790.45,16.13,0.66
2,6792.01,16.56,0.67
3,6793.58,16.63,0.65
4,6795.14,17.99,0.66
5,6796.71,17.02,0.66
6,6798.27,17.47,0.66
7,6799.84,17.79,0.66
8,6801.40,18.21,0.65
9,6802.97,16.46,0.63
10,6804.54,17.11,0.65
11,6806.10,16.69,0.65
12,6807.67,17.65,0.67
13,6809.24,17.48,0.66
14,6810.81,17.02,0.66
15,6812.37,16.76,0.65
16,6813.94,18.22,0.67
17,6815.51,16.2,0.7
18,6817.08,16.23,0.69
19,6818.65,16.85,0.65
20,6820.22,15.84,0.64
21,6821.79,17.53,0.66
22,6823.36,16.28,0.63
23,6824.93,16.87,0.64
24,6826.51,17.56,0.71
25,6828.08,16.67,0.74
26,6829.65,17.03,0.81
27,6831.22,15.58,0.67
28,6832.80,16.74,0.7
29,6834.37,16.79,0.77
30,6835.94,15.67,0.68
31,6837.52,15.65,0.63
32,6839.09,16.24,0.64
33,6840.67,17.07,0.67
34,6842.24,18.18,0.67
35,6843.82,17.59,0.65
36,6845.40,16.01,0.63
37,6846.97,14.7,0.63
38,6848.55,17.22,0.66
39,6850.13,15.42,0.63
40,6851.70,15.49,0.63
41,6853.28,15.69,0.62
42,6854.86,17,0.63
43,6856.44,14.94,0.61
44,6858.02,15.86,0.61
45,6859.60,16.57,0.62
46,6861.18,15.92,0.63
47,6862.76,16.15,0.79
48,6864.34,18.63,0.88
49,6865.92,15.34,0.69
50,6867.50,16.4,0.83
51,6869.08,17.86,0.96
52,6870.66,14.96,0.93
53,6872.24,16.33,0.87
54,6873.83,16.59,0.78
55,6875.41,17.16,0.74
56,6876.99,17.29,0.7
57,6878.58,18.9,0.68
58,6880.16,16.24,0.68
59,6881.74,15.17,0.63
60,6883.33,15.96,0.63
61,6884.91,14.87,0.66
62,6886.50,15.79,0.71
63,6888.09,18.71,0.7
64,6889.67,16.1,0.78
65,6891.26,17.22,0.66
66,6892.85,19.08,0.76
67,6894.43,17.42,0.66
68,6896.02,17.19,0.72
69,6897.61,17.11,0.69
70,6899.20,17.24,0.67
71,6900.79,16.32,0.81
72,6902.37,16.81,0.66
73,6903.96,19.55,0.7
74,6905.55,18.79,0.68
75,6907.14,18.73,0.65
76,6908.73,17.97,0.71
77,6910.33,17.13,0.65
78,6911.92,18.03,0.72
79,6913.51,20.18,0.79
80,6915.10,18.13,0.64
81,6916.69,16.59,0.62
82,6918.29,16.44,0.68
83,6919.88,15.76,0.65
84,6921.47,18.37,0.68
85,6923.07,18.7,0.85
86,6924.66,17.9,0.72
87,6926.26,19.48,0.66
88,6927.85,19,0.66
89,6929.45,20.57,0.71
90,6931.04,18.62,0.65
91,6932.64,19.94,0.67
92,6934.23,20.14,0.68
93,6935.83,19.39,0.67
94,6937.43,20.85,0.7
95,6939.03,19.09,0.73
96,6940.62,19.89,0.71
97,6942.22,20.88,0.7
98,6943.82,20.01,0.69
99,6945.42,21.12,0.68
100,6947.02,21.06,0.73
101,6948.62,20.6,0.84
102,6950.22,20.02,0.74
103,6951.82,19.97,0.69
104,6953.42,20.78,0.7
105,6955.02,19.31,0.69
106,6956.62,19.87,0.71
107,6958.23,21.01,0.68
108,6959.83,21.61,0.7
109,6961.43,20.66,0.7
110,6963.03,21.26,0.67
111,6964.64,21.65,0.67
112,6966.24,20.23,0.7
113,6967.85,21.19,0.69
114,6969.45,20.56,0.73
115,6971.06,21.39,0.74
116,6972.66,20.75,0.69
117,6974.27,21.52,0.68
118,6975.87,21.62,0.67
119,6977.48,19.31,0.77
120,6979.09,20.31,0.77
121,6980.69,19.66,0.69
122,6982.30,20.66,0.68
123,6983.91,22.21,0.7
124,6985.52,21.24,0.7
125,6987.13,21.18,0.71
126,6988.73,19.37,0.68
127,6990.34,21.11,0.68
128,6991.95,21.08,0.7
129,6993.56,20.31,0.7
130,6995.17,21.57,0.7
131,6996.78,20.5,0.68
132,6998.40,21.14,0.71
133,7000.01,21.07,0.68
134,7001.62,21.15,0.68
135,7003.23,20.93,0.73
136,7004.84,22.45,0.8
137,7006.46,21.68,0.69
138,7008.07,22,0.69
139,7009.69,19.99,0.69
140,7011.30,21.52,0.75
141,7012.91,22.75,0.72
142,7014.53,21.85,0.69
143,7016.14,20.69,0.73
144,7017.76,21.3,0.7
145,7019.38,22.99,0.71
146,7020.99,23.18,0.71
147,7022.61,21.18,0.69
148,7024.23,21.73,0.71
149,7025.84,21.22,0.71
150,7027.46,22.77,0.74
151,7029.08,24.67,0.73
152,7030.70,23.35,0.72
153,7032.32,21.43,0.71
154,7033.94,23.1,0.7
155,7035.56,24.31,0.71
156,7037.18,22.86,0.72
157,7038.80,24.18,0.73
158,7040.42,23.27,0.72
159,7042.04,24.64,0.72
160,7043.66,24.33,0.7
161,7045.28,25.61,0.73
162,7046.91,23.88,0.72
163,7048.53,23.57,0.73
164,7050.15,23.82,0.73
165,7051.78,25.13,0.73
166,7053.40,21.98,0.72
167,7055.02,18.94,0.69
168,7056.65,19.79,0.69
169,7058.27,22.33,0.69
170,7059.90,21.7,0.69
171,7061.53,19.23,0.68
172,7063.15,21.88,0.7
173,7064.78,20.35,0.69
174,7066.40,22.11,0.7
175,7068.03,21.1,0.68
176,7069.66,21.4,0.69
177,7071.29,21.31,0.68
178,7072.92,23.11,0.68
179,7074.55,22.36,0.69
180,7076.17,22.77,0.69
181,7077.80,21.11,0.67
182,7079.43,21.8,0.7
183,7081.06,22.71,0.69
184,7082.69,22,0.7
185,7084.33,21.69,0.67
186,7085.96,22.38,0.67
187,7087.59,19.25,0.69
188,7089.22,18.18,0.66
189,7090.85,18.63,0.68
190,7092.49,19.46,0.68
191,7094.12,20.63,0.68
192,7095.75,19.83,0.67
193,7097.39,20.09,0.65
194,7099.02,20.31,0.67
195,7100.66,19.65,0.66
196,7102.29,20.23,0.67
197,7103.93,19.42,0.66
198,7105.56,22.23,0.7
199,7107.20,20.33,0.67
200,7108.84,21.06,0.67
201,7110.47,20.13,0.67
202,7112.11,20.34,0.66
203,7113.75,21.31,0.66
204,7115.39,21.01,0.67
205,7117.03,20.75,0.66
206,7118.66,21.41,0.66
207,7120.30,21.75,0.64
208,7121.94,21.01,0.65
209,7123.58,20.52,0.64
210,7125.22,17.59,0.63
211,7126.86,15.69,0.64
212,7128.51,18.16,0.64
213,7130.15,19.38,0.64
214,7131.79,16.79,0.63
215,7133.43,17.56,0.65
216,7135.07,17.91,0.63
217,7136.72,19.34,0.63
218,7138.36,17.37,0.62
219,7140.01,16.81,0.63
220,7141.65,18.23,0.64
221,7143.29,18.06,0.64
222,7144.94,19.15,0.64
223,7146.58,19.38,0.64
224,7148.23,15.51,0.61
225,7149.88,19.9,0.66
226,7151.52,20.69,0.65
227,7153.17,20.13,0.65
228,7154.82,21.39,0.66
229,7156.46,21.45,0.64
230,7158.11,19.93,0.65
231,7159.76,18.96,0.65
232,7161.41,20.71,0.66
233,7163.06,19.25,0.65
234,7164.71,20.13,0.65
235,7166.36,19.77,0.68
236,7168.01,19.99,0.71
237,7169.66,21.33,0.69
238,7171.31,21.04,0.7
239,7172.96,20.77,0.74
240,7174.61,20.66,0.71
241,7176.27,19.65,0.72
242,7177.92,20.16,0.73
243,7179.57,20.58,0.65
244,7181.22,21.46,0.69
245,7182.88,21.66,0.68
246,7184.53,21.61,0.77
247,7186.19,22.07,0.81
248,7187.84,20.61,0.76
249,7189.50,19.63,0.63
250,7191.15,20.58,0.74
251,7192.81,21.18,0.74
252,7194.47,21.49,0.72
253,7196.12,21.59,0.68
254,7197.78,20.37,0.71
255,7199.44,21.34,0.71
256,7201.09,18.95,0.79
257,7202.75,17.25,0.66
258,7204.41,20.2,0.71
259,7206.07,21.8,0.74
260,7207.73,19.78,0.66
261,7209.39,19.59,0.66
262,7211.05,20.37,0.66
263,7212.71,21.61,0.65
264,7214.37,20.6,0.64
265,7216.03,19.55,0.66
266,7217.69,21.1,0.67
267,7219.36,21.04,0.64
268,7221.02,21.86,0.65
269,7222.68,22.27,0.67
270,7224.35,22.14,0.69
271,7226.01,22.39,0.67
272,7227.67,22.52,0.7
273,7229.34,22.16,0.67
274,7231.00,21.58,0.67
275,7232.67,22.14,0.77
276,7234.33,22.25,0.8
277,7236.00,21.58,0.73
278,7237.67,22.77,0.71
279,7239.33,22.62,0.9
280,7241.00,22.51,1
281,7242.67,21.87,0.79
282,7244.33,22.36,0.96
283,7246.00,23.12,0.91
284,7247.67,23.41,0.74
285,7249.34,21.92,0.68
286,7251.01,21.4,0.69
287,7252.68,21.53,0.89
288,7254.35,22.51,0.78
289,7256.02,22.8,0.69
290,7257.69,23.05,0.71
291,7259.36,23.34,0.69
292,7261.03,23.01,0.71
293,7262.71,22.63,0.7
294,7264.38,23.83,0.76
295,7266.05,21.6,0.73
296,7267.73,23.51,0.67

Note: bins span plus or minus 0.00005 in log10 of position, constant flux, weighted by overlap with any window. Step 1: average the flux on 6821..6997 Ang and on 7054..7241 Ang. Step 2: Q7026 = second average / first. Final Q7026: 1.12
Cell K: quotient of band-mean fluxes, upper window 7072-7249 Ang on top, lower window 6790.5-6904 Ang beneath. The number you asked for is 1.2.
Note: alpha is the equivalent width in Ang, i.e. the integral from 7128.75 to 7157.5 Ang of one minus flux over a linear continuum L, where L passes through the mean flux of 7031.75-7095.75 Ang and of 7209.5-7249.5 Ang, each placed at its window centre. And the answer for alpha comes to 4.1 Ang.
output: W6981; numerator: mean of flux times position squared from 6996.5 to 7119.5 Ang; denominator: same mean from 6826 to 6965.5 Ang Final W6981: 1.27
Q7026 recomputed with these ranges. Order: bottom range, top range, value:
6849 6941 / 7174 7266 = 1.23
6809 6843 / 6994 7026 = 1.29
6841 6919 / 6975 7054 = 1.31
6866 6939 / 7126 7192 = 1.11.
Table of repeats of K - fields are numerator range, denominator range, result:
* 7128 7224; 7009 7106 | 0.92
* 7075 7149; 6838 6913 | 1.17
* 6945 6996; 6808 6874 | 1.26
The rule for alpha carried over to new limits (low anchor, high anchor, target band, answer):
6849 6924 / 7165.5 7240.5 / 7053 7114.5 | -4.3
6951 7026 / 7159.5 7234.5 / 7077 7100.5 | 0.5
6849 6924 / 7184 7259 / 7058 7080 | -2.5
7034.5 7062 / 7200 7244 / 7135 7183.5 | 4.7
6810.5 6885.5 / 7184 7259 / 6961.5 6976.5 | -2.5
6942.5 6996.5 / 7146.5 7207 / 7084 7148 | 3.0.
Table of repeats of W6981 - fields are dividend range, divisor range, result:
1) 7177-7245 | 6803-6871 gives 1.42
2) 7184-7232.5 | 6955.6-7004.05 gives 1.07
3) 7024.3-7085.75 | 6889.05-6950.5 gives 1.25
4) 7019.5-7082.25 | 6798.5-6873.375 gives 1.44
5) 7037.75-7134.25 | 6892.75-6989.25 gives 1.12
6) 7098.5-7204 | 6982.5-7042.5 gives 0.94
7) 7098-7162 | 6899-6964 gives 1.07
